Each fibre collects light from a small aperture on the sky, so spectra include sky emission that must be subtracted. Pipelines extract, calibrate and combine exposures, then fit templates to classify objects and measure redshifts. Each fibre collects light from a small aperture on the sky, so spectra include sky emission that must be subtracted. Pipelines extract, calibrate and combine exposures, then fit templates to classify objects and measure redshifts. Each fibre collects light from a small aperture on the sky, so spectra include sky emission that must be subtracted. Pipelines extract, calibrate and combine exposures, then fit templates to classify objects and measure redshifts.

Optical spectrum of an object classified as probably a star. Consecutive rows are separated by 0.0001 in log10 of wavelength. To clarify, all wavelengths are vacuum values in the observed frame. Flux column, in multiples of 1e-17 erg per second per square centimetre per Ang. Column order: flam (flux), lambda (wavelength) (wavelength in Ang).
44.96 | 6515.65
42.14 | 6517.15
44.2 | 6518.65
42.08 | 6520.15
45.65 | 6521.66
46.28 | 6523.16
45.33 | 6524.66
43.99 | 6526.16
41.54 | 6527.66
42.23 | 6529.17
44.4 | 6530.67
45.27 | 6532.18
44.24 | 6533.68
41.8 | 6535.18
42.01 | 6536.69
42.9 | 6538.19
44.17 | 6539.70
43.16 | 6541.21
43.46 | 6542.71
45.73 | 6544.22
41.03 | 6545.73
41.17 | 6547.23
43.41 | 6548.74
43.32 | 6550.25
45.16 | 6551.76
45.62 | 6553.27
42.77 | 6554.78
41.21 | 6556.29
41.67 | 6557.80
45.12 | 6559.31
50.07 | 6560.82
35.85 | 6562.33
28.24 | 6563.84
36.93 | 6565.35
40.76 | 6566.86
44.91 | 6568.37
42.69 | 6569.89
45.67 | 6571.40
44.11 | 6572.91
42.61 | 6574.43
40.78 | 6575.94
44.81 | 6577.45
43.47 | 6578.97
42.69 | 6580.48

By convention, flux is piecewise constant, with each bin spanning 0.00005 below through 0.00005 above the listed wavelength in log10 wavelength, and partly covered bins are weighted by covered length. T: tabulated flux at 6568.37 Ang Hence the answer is 44.91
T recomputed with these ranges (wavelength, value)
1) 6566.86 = 40.76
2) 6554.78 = 42.77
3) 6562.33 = 35.85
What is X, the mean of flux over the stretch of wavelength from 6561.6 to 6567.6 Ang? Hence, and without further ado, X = 35.5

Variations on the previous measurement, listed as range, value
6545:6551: 42.3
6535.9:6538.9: 42.4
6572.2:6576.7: 42.5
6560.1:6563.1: 42.8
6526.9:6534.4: 43.5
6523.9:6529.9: 43.3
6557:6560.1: 43.4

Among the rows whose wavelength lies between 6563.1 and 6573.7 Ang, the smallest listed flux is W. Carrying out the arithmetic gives 28.24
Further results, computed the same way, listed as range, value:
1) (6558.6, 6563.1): 35.85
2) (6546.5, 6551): 41.17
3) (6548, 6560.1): 41.21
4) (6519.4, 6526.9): 42.08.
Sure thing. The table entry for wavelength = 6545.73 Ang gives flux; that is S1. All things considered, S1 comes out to 41.03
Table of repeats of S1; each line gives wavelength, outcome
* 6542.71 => 43.46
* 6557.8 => 41.67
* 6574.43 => 42.61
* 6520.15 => 42.08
